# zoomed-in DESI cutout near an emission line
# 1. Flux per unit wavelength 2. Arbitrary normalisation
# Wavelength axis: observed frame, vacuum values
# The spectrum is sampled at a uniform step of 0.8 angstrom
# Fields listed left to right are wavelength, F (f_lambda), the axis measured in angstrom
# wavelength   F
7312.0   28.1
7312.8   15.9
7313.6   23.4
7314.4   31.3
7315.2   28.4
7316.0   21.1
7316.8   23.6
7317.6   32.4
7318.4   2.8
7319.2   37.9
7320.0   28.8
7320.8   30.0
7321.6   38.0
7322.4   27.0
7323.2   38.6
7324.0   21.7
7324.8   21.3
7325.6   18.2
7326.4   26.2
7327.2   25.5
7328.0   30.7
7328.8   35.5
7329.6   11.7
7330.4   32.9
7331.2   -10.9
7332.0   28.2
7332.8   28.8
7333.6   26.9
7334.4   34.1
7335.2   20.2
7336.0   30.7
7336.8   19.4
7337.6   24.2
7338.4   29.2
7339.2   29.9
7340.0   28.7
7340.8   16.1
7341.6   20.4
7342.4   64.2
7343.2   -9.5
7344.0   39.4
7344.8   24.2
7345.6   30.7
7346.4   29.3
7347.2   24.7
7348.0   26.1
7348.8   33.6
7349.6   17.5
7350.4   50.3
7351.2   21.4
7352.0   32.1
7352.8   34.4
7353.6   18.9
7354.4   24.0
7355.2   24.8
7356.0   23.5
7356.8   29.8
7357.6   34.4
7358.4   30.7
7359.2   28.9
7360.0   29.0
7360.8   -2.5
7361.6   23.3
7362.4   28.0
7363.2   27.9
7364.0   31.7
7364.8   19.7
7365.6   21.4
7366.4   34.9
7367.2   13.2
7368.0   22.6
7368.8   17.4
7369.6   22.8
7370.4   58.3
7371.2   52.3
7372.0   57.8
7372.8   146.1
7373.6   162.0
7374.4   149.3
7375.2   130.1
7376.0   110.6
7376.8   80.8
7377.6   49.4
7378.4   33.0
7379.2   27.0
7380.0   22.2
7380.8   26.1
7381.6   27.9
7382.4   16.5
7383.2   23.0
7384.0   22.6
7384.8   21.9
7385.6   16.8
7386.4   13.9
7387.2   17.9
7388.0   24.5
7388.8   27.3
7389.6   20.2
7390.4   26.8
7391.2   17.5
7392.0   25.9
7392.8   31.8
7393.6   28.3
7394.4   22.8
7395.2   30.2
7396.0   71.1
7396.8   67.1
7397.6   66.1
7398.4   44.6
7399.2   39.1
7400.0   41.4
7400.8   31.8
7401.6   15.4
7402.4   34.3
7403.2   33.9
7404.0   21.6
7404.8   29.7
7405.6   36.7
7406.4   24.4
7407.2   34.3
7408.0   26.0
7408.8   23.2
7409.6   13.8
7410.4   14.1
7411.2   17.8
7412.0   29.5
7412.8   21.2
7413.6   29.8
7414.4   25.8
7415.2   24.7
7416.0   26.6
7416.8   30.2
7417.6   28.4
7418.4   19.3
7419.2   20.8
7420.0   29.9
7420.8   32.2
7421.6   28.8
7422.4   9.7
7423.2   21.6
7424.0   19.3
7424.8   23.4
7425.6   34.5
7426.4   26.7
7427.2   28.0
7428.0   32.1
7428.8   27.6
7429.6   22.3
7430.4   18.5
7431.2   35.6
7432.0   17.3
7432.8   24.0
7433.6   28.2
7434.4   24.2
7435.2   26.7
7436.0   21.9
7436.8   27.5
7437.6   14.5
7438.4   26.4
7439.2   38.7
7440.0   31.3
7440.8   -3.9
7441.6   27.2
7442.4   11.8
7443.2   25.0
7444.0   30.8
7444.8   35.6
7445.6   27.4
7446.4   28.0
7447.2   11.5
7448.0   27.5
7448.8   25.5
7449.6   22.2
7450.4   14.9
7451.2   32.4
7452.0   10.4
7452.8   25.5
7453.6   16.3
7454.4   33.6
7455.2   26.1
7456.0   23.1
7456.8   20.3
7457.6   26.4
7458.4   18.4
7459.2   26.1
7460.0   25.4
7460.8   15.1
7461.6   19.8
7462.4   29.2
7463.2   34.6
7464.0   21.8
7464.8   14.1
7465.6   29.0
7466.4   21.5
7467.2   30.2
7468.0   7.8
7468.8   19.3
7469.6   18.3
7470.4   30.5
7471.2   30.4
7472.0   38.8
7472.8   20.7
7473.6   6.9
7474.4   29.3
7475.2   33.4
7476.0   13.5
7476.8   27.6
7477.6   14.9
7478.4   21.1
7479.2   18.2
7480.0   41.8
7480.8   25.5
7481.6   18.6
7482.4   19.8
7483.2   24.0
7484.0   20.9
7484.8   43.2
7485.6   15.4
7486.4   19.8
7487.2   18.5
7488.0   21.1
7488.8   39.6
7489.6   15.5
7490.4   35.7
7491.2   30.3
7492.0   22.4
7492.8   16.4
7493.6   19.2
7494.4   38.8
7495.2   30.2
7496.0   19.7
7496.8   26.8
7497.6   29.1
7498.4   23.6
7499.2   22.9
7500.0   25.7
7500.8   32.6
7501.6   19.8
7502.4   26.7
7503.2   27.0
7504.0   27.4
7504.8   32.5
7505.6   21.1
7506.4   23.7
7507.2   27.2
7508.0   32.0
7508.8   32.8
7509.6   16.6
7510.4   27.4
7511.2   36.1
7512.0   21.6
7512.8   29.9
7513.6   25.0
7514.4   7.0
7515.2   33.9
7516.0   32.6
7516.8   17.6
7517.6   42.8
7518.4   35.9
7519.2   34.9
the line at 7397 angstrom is [N II]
